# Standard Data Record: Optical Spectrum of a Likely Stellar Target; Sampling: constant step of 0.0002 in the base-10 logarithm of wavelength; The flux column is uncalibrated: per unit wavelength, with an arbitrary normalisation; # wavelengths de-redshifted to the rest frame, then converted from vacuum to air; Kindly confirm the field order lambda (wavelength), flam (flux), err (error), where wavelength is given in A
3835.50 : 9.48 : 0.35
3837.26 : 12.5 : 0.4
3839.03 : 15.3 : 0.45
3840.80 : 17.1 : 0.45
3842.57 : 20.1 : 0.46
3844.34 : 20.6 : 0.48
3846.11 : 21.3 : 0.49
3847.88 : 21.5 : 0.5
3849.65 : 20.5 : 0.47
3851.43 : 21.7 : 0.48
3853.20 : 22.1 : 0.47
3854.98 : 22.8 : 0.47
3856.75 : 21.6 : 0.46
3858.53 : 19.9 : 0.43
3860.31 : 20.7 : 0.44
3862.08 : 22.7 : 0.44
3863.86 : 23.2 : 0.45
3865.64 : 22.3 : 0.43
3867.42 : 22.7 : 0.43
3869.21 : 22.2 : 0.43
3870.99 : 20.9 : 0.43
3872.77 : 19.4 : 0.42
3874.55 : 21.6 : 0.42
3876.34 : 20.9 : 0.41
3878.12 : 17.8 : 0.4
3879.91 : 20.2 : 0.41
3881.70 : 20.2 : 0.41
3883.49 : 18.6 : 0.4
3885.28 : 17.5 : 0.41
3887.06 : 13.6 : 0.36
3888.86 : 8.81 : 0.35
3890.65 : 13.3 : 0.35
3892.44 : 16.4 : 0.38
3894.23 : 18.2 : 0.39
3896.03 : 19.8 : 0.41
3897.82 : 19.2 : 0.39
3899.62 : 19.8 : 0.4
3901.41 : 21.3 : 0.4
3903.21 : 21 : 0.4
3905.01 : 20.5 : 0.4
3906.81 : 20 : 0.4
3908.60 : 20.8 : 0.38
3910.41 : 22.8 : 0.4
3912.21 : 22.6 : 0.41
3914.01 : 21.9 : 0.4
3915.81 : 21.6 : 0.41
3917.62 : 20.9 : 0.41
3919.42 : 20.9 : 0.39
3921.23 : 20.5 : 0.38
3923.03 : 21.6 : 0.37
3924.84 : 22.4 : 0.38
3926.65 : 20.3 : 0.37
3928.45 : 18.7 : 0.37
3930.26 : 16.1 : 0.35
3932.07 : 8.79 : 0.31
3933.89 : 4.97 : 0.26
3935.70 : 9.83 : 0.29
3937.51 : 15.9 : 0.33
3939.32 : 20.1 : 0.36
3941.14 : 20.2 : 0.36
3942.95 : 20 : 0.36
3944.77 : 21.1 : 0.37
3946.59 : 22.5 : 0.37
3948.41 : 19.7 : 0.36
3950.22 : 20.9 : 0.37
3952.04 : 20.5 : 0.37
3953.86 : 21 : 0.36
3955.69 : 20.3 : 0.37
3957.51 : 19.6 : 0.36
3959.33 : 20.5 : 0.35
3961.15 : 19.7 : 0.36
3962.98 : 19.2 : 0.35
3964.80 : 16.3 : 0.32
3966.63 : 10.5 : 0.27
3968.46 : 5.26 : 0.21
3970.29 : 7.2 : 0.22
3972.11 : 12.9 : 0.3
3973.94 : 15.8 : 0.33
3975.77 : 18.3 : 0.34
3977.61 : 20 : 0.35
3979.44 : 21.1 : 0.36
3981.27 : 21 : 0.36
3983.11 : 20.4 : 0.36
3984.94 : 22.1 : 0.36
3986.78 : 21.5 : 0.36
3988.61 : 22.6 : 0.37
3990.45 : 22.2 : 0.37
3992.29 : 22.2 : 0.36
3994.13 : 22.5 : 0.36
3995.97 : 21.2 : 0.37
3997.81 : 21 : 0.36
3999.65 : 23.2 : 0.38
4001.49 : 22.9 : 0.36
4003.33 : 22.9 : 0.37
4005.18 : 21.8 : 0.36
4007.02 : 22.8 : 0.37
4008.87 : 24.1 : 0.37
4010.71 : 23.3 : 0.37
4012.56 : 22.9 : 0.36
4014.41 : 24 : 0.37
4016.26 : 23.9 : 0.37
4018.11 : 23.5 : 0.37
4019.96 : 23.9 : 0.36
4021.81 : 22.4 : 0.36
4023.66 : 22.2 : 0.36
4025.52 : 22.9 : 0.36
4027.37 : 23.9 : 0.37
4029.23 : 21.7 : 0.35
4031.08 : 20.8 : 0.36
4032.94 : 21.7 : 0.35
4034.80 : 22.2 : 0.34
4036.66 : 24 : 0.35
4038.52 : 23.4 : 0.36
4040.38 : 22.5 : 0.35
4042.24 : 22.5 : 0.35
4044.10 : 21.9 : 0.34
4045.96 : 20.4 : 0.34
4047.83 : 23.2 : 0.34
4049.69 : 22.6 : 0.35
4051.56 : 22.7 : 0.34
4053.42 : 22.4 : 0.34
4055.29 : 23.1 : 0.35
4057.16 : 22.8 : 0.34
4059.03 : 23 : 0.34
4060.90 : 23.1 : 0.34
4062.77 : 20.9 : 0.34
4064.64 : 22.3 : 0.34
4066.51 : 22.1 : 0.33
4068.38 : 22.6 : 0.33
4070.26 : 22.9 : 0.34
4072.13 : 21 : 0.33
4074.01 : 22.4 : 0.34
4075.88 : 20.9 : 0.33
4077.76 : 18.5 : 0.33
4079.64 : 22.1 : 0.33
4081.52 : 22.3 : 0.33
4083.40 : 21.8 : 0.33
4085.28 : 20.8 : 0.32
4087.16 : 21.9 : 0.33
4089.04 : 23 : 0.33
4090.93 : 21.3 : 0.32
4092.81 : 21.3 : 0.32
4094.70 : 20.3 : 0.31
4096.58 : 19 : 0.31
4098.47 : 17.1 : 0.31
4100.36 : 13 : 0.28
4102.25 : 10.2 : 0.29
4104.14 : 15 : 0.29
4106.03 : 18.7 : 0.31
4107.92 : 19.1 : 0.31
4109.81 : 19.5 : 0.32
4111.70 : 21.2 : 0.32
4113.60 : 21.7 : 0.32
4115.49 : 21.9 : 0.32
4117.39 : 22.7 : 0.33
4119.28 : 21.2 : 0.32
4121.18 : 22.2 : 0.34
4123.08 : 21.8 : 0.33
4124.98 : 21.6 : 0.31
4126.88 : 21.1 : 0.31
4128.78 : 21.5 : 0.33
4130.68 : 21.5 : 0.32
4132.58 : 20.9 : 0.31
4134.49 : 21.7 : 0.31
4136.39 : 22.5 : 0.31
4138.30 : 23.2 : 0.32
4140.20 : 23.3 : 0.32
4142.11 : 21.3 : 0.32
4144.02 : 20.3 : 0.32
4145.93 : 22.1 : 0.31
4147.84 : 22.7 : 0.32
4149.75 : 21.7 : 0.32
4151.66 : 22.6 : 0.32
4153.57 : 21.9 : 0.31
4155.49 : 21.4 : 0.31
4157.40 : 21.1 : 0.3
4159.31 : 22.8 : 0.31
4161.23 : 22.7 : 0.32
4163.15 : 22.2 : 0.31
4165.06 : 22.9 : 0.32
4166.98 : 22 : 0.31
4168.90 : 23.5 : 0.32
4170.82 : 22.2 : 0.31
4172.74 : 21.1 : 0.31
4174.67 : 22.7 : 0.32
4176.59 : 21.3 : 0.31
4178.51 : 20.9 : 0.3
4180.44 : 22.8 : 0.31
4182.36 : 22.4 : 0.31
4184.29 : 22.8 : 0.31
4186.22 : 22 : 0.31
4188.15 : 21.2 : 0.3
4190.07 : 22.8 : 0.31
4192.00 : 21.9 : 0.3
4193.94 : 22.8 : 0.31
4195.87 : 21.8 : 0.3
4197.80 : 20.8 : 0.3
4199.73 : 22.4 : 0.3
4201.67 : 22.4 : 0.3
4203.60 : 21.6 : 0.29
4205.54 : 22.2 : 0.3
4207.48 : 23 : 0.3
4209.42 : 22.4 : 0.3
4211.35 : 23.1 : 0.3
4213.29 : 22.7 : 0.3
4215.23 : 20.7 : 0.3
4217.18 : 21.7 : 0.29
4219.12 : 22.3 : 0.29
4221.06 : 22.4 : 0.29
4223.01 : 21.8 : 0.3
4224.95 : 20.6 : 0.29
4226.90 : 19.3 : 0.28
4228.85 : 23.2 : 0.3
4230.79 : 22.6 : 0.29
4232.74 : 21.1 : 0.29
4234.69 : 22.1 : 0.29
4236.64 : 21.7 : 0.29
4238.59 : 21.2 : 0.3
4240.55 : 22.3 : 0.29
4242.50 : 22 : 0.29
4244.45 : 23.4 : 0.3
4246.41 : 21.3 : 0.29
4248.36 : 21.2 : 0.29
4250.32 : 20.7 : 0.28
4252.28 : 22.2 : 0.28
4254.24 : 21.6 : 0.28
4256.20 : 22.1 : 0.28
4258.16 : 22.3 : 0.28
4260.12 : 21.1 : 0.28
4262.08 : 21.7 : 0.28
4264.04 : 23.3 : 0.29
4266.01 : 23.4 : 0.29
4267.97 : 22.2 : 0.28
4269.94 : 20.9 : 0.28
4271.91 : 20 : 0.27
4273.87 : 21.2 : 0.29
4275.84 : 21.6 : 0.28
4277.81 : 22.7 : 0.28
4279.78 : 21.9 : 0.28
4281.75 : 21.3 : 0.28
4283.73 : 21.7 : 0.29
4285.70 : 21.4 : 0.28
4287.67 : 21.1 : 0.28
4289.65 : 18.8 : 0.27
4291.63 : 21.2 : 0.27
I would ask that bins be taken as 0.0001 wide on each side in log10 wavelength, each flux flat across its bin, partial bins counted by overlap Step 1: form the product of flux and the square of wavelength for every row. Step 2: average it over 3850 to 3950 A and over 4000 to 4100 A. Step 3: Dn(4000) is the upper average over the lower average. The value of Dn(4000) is 1.23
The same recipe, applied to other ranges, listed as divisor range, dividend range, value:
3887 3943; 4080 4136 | 1.22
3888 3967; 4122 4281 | 1.34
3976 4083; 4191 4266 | 1.09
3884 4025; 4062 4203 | 1.20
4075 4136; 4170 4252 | 1.14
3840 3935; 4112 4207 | 1.29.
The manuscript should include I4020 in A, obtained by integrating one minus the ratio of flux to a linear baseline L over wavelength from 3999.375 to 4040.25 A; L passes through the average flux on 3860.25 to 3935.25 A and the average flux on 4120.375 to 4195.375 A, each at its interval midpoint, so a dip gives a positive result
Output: -4.8 A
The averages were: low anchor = 19.2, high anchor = 22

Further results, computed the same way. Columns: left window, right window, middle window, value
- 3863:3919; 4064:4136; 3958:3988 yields 4.4 A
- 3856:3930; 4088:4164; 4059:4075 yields -1.3 A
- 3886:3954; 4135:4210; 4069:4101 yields 0.4 A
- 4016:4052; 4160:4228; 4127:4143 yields 0.2 A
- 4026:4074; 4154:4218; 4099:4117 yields 3.5 A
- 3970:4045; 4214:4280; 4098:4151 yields 3.1 A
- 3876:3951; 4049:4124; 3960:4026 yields -2.1 A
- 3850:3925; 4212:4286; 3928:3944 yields 4.3 A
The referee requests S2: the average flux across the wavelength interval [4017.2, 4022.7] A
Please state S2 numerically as 23.3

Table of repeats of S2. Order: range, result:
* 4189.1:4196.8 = 22.3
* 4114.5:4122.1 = 22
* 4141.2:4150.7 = 21.6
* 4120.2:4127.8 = 21.7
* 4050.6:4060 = 22.8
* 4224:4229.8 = 21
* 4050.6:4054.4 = 22.5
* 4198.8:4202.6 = 22.4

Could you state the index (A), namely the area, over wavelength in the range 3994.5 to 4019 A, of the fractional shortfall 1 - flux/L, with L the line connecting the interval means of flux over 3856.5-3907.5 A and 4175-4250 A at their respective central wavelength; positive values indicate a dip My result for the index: -3.0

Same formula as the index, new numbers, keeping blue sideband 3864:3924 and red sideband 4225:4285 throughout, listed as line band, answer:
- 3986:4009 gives -2.3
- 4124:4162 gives -1.4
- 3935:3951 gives 0.8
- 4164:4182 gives -0.7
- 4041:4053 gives -1.0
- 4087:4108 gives 2.7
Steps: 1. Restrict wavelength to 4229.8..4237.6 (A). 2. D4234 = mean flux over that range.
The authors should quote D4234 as 21.9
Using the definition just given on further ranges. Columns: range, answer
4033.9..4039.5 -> 23.2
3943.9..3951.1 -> 21.1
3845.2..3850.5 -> 21.1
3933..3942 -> 14.2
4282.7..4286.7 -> 21.5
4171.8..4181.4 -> 21.8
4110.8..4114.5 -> 21.4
